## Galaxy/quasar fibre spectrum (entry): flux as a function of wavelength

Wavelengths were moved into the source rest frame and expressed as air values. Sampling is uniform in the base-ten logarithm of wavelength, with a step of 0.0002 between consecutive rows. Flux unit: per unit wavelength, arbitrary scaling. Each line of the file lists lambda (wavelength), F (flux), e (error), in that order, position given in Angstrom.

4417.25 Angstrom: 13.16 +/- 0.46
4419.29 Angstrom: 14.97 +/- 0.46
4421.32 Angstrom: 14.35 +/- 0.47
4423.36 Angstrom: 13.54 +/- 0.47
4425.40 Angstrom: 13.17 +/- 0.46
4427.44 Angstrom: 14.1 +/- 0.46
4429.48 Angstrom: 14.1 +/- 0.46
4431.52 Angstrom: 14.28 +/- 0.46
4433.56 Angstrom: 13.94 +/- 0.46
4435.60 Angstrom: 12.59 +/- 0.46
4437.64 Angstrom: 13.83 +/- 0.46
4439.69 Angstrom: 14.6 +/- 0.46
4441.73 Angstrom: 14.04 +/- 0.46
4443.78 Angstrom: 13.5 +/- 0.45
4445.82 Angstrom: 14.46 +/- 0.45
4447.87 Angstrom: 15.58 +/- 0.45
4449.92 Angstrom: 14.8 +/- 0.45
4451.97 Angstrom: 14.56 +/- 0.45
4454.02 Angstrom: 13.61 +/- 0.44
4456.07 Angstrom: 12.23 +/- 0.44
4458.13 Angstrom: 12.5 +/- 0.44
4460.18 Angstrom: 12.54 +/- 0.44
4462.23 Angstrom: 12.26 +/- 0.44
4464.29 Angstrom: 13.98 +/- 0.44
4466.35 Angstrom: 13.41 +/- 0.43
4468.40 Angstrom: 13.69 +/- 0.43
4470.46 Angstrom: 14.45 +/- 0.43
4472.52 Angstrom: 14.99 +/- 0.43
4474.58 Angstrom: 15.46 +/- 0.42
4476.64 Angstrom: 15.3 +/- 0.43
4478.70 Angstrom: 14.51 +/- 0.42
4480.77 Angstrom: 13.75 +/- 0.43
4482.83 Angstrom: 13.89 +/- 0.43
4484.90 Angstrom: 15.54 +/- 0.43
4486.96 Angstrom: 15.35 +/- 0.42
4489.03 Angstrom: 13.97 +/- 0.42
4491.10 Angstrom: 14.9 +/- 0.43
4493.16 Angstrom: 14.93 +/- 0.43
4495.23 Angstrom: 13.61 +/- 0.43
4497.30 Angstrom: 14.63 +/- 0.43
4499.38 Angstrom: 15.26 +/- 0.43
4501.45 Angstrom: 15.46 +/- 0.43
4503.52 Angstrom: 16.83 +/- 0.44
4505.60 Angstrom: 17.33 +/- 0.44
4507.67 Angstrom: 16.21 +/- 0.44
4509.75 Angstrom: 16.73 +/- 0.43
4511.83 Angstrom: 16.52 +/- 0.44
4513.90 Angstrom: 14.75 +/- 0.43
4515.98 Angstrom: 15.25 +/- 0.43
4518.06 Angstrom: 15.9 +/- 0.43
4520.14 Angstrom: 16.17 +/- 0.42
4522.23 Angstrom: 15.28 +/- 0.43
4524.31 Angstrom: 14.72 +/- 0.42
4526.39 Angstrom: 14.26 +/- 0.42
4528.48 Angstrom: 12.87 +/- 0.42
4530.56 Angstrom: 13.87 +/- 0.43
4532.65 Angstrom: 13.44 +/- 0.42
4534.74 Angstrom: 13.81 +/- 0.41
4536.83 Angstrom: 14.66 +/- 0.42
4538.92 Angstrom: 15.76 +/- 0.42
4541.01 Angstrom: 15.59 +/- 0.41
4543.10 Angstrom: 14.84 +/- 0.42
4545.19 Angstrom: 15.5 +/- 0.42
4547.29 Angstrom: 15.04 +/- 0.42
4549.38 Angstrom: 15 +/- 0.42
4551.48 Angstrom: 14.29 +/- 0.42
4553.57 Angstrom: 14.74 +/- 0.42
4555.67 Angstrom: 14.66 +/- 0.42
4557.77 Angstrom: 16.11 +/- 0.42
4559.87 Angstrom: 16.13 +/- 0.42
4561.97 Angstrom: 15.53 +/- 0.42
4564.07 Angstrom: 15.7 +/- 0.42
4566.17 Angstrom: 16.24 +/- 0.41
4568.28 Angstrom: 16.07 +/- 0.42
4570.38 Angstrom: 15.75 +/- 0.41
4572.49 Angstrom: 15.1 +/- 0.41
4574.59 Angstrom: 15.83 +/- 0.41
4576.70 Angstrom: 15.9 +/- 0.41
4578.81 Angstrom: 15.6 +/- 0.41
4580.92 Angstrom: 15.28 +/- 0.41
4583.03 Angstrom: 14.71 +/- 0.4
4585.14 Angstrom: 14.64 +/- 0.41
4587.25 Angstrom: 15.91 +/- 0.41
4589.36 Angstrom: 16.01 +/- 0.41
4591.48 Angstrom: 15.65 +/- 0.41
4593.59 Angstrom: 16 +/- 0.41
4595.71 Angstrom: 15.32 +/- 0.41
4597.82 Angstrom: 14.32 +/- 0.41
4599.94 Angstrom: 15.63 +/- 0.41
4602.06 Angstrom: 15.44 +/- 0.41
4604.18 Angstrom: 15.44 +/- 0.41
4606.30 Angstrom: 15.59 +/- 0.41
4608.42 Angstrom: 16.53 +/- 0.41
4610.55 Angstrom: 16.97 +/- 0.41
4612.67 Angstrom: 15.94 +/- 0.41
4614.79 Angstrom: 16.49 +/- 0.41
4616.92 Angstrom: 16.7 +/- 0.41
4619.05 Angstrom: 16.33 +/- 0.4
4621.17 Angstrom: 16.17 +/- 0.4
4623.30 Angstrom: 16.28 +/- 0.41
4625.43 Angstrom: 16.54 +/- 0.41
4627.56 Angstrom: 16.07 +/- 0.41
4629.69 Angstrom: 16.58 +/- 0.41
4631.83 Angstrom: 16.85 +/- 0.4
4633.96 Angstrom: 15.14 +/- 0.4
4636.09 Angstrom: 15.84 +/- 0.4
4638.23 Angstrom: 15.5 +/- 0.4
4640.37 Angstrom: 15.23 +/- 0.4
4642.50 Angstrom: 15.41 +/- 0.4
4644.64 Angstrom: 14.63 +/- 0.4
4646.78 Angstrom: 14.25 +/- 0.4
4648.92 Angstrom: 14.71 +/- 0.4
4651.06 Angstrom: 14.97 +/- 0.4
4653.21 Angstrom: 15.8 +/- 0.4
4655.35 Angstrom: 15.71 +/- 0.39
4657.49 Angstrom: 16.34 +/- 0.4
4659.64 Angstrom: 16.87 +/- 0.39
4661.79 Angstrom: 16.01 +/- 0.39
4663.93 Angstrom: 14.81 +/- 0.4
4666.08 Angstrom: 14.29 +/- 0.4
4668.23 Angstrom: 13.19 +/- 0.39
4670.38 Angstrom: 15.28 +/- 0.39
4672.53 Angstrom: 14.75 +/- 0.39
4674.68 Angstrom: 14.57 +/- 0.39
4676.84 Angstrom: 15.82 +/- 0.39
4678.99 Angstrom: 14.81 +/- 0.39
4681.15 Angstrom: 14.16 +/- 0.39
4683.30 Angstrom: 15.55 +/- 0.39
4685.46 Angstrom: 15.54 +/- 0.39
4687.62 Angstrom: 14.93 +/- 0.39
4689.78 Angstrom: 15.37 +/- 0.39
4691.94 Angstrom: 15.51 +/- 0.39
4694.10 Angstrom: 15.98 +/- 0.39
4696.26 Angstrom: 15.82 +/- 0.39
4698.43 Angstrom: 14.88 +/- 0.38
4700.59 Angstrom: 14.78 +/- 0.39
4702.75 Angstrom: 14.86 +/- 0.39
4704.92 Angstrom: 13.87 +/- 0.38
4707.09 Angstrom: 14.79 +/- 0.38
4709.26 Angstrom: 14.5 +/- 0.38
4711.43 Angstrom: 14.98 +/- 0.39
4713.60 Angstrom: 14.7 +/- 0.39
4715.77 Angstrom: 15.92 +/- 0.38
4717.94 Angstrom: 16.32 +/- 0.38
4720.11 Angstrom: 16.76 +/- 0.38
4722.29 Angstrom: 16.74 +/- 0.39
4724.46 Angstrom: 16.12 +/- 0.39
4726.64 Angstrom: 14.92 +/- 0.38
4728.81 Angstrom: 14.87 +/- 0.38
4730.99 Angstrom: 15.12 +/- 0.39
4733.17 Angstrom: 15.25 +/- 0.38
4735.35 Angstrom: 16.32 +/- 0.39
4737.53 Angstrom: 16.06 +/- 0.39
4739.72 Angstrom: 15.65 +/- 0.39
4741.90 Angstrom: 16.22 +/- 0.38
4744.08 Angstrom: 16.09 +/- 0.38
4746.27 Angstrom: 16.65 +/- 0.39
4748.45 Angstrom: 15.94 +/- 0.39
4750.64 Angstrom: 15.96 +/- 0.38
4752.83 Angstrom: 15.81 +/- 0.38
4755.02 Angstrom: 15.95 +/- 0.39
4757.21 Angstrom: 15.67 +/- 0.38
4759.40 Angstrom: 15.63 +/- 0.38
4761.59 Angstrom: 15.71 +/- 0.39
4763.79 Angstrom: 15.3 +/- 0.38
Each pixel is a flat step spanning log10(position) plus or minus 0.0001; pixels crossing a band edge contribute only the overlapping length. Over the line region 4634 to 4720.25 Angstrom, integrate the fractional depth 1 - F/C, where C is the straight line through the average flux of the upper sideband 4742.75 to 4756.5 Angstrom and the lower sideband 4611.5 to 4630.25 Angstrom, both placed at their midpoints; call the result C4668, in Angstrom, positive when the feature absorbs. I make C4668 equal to 5.53 Angstrom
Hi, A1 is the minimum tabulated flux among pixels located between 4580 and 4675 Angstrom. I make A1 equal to 13.19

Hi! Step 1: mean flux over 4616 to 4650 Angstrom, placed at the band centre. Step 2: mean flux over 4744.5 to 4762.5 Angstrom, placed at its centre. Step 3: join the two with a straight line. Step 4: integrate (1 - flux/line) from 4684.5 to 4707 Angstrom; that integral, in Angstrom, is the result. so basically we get 1.0 Angstrom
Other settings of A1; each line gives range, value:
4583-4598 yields 14.32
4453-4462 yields 12.23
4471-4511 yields 13.61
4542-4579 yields 14.29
